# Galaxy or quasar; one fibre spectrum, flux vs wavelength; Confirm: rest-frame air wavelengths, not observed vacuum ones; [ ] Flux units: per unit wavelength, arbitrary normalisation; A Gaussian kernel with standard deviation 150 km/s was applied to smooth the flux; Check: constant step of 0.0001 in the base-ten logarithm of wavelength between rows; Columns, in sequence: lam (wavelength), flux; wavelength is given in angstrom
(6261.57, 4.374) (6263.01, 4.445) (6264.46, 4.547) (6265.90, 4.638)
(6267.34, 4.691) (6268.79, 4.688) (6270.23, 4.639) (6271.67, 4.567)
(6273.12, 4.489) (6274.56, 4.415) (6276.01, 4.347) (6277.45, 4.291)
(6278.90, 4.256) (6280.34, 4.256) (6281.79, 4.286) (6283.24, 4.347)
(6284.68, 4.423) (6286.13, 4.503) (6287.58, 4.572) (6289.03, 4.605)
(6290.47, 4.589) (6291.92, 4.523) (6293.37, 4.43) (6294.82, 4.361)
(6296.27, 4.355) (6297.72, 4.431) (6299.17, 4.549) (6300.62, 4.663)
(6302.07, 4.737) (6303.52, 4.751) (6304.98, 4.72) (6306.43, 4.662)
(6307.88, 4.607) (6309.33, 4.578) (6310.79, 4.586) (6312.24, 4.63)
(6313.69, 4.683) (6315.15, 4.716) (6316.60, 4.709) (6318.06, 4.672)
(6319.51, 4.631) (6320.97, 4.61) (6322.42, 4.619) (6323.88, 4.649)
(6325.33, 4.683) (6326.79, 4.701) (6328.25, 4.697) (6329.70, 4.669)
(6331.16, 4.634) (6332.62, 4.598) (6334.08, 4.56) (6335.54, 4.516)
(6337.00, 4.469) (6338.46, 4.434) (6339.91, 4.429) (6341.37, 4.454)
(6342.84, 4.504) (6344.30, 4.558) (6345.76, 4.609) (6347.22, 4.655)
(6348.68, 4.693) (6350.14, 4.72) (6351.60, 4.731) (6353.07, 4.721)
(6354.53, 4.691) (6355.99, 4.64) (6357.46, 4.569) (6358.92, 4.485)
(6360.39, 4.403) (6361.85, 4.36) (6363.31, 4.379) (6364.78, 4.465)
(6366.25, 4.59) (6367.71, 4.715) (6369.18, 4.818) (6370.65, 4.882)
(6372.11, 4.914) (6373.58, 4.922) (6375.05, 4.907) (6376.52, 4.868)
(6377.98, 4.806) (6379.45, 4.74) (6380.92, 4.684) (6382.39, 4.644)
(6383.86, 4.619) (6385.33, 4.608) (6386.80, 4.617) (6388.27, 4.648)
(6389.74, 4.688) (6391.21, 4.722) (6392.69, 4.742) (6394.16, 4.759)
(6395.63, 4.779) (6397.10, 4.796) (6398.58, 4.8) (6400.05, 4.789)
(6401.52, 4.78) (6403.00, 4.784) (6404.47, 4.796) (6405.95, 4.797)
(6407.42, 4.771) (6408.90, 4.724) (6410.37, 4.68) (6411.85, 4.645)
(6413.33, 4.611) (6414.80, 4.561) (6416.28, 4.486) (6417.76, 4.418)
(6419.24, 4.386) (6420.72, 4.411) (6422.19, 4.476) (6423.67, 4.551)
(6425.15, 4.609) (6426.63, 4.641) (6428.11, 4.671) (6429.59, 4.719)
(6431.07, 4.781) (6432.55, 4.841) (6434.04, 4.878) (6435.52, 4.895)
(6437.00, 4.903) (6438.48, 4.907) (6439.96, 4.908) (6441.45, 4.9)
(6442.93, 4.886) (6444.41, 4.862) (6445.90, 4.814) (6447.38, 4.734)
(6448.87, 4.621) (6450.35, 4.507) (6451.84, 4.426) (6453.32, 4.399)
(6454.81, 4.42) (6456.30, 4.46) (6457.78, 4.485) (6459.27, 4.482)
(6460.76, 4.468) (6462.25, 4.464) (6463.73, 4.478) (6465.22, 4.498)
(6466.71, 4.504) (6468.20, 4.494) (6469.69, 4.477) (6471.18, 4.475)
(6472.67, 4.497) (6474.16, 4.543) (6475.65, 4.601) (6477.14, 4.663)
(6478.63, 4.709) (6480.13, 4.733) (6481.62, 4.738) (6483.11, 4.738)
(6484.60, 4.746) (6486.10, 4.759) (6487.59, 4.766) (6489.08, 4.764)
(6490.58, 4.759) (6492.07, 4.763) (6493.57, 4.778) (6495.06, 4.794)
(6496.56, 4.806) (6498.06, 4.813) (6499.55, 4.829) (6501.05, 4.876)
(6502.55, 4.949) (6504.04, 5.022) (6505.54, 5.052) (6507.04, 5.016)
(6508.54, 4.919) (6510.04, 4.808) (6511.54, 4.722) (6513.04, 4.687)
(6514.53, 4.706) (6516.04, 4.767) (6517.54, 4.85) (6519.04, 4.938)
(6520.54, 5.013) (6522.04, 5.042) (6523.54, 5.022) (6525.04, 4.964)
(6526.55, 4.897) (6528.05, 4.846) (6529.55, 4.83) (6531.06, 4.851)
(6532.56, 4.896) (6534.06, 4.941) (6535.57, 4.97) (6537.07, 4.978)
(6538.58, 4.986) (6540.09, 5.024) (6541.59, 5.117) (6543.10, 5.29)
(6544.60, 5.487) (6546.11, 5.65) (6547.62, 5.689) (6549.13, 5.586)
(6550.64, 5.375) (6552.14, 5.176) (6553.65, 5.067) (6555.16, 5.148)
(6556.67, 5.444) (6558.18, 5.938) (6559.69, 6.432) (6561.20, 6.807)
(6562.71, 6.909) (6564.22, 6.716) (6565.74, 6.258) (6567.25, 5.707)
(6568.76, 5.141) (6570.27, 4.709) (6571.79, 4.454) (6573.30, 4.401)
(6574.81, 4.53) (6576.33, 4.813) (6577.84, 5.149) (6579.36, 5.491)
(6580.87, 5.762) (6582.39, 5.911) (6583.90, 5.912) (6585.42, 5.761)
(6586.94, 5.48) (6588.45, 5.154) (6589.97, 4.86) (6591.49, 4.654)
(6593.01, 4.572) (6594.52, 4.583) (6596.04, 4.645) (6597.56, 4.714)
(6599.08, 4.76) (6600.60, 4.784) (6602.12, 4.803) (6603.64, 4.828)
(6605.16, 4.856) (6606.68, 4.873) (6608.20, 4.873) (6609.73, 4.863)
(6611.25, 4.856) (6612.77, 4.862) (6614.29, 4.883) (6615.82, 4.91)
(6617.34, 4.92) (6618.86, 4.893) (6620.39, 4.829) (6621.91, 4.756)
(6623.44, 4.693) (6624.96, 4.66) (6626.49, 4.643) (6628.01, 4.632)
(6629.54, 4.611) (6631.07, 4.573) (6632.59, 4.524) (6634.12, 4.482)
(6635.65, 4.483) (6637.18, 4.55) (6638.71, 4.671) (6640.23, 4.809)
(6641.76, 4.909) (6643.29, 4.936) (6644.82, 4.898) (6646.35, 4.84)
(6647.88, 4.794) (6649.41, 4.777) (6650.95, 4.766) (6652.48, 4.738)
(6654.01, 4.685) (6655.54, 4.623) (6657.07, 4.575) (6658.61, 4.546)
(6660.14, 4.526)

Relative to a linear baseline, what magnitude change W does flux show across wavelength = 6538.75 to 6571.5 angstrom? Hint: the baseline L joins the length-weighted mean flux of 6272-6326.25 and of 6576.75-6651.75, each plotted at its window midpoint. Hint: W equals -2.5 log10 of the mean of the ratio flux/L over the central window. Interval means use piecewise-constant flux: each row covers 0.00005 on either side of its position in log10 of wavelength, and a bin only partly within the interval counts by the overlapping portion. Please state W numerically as -0.17 mag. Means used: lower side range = 4.54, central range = 5.62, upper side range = 4.89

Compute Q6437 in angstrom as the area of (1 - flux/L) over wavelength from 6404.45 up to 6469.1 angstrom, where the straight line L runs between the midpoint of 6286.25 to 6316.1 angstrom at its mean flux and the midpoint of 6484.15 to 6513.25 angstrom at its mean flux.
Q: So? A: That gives 1.7 angstrom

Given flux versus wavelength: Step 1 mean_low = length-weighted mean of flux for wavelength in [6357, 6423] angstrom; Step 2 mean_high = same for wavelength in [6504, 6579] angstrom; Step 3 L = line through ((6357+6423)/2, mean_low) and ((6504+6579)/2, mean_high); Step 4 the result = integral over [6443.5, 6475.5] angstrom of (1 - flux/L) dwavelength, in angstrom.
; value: 2.5 angstrom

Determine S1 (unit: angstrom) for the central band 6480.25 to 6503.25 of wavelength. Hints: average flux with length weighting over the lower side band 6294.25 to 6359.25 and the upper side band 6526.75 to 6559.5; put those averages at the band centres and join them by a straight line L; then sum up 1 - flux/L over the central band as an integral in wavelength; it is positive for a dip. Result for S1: 1.3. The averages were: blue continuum 4.61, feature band 4.79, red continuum 5.22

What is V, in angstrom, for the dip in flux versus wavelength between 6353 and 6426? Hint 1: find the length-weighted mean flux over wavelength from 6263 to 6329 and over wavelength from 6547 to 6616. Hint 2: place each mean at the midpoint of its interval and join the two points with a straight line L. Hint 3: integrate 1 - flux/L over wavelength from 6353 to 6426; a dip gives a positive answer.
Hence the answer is 1.8 angstrom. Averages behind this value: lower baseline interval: 4.56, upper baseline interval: 5.24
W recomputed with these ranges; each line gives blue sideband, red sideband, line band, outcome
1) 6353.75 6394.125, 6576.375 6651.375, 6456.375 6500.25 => 0.03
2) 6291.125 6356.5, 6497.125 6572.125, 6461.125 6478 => 0.11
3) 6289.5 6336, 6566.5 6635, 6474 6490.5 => 0.02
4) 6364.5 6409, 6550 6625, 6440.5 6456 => 0.05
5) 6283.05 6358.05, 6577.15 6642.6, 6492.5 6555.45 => -0.04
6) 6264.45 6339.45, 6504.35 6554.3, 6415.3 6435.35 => 0.05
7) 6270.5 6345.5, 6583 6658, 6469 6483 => 0.02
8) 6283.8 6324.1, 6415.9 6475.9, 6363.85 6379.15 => -0.04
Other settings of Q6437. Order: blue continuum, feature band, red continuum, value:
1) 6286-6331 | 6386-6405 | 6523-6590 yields 0.49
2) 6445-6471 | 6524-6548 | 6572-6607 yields -1.36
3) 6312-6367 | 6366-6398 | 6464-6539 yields -0.73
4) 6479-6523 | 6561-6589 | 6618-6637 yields -4.64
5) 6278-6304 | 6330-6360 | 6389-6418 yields 0.04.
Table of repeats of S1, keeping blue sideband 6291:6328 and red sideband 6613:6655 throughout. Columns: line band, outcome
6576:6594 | -2.2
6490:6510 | -0.8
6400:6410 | -0.3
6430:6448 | -0.8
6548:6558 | -1.4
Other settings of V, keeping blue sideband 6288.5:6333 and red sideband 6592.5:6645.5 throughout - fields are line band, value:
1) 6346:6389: -0.30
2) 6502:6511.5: -0.49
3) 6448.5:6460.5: 0.53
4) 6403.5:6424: 0.28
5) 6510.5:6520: -0.16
